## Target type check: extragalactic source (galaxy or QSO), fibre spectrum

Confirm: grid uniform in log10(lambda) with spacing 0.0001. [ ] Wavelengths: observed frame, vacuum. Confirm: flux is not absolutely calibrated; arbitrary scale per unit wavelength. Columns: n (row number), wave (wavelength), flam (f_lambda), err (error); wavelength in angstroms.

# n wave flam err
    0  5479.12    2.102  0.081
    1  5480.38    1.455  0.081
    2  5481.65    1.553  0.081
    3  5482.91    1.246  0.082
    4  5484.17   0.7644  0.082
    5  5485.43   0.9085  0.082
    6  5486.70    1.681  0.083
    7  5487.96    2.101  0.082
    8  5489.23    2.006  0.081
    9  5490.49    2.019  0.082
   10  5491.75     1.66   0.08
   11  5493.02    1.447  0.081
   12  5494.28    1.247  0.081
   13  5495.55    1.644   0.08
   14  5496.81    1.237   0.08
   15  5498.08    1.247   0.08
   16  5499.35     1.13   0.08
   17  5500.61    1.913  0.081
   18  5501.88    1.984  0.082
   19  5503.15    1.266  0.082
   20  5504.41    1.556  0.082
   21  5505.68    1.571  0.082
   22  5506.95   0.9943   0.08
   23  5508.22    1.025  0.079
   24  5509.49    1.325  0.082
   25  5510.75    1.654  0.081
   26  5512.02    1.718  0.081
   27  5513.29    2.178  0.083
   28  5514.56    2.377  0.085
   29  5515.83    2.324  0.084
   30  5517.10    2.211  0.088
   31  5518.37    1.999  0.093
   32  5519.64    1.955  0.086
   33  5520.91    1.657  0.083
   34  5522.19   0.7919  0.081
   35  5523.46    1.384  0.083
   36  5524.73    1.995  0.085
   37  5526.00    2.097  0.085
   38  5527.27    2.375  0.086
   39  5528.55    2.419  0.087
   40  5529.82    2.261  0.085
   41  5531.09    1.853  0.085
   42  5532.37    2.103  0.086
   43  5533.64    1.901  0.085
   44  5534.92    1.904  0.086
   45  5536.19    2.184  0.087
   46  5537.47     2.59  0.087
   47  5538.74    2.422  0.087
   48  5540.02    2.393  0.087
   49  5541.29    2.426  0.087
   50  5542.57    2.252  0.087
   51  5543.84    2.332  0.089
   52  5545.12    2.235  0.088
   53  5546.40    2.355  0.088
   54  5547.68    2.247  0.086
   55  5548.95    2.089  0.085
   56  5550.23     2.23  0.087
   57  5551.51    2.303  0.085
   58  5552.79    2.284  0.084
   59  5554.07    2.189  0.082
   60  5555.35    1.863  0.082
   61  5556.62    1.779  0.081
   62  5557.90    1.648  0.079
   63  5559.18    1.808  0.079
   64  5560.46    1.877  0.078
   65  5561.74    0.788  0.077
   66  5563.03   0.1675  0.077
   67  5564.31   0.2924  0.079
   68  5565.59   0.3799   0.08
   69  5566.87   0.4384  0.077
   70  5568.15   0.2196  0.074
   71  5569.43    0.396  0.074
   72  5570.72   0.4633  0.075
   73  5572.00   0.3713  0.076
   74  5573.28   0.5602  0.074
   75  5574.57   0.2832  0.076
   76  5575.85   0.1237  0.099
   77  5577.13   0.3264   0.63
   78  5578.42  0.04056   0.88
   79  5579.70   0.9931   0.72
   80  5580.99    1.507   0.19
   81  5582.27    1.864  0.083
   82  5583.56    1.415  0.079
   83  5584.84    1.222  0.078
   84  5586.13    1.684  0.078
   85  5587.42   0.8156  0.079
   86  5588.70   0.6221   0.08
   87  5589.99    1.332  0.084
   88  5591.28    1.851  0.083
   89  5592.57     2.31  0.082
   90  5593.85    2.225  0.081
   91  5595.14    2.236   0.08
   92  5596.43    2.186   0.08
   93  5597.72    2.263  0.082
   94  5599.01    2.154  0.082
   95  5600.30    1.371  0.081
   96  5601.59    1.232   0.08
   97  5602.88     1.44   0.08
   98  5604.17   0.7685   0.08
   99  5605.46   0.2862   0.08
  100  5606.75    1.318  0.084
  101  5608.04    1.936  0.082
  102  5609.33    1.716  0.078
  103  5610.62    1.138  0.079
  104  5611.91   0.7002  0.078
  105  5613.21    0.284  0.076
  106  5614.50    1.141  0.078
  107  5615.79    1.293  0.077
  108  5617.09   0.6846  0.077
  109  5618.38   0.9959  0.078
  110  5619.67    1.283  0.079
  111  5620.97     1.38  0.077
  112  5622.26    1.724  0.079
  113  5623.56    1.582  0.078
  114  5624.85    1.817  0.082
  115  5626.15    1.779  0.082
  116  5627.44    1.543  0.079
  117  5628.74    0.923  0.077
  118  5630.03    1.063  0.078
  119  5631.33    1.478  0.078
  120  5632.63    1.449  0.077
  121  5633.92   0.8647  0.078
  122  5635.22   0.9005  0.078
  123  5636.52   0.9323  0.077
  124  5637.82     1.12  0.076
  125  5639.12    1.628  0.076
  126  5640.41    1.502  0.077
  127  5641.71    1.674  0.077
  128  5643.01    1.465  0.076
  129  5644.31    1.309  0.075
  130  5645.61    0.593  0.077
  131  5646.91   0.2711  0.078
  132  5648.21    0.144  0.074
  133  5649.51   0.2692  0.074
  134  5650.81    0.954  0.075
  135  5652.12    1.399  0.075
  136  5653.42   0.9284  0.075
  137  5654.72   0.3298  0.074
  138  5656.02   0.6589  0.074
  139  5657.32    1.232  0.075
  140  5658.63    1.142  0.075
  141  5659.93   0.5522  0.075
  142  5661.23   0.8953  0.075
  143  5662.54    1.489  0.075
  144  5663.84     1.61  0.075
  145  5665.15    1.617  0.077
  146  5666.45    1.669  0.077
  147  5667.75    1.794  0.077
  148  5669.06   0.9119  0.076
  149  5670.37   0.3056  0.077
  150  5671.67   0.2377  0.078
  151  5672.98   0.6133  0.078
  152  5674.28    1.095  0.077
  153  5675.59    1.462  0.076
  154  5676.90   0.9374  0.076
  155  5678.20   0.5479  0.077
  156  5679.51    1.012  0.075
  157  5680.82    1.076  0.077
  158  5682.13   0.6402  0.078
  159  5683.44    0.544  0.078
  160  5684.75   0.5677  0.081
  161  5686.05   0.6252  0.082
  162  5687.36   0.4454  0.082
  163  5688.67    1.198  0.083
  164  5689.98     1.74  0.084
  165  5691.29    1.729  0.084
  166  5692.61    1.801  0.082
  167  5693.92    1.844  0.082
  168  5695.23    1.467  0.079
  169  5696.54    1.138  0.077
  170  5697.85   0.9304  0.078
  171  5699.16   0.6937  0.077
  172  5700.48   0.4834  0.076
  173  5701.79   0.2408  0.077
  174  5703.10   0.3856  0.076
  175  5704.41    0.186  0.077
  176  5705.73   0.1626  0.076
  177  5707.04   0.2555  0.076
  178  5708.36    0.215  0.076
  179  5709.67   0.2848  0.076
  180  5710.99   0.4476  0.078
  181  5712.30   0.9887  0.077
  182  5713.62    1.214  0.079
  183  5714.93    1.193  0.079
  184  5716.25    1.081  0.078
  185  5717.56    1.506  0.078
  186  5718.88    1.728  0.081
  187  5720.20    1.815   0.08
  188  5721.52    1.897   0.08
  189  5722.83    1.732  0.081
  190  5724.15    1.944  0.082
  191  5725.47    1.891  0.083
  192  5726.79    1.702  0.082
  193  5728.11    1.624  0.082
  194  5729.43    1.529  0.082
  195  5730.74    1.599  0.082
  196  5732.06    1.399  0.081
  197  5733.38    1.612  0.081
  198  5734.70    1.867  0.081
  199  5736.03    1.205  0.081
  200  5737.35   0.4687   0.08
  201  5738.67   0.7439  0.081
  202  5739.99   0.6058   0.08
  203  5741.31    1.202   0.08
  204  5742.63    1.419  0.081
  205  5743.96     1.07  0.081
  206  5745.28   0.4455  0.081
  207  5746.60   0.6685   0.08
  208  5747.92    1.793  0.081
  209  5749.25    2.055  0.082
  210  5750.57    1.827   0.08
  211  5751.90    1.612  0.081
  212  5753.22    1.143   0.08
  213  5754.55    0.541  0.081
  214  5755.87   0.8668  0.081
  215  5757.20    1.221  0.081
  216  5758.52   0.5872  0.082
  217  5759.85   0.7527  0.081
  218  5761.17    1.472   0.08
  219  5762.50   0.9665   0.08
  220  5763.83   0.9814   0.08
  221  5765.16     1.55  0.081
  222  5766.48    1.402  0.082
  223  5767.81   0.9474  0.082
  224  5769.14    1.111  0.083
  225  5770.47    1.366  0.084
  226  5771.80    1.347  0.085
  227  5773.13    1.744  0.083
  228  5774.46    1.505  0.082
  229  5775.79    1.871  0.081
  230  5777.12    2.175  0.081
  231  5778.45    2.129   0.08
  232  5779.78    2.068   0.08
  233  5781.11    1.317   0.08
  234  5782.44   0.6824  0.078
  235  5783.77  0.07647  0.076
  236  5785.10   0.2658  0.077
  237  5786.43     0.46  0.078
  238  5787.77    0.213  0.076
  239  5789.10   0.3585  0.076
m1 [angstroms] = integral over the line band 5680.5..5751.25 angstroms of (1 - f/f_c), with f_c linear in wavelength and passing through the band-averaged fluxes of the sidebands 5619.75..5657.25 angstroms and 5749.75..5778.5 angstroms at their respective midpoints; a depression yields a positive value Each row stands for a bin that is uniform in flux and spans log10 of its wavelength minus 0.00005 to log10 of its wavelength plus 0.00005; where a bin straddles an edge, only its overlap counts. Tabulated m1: 6.7 angstroms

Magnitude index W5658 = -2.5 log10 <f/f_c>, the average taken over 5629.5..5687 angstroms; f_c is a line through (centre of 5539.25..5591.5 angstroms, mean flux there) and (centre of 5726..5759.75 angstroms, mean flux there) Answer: 0.28 mag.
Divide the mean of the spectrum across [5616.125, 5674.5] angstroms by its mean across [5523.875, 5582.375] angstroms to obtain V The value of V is 0.71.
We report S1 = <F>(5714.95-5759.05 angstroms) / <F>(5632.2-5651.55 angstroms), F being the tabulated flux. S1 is 1.34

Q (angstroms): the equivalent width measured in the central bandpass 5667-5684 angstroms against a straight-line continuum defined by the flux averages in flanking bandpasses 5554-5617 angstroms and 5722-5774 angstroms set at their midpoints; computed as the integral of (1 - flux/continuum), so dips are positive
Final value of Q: 5.0 angstroms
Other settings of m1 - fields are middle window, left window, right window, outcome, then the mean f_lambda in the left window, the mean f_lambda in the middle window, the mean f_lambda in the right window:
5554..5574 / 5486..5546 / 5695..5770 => 9.3 angstroms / 1.85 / 0.914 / 1.12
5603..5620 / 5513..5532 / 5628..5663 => 3.0 angstroms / 1.99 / 1.05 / 1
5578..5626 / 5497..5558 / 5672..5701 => 3.9 angstroms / 1.94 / 1.38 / 1.02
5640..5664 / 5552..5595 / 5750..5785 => 4.5 angstroms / 1.11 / 0.951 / 1.26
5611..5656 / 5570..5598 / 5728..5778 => 4.6 angstroms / 1.2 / 1.09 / 1.27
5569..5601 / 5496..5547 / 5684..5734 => 7.6 angstroms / 1.89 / 1.23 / 1.14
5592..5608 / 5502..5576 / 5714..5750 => -0.9 angstroms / 1.65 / 1.66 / 1.4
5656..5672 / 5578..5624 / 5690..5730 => 1.5 angstroms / 1.37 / 1.12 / 1.15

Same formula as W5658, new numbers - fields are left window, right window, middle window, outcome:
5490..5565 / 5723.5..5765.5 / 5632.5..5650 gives 0.457 mag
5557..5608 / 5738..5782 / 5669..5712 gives 0.466 mag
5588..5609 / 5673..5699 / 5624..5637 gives 0.101 mag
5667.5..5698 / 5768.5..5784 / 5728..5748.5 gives 0.089 mag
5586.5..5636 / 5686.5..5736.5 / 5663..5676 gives 0.122 mag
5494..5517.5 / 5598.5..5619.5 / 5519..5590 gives -0.067 mag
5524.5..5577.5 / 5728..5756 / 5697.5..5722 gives 0.498 mag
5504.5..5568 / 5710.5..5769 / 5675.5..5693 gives 0.386 mag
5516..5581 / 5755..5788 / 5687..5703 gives 0.162 mag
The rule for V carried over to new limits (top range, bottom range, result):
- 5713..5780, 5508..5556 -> 0.67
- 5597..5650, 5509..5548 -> 0.59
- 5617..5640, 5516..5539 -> 0.65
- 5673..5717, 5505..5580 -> 0.55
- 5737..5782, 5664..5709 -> 1.40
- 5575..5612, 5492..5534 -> 0.79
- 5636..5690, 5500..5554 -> 0.49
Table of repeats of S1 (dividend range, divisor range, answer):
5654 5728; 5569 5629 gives 0.84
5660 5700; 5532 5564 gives 0.54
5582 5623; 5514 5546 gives 0.67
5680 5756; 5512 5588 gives 0.71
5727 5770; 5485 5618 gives 0.79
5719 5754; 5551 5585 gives 1.40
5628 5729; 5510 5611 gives 0.66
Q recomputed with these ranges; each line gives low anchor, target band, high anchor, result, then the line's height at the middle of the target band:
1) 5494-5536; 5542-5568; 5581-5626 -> -0.59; 1.6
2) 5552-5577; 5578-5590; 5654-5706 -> -2.79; 0.941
